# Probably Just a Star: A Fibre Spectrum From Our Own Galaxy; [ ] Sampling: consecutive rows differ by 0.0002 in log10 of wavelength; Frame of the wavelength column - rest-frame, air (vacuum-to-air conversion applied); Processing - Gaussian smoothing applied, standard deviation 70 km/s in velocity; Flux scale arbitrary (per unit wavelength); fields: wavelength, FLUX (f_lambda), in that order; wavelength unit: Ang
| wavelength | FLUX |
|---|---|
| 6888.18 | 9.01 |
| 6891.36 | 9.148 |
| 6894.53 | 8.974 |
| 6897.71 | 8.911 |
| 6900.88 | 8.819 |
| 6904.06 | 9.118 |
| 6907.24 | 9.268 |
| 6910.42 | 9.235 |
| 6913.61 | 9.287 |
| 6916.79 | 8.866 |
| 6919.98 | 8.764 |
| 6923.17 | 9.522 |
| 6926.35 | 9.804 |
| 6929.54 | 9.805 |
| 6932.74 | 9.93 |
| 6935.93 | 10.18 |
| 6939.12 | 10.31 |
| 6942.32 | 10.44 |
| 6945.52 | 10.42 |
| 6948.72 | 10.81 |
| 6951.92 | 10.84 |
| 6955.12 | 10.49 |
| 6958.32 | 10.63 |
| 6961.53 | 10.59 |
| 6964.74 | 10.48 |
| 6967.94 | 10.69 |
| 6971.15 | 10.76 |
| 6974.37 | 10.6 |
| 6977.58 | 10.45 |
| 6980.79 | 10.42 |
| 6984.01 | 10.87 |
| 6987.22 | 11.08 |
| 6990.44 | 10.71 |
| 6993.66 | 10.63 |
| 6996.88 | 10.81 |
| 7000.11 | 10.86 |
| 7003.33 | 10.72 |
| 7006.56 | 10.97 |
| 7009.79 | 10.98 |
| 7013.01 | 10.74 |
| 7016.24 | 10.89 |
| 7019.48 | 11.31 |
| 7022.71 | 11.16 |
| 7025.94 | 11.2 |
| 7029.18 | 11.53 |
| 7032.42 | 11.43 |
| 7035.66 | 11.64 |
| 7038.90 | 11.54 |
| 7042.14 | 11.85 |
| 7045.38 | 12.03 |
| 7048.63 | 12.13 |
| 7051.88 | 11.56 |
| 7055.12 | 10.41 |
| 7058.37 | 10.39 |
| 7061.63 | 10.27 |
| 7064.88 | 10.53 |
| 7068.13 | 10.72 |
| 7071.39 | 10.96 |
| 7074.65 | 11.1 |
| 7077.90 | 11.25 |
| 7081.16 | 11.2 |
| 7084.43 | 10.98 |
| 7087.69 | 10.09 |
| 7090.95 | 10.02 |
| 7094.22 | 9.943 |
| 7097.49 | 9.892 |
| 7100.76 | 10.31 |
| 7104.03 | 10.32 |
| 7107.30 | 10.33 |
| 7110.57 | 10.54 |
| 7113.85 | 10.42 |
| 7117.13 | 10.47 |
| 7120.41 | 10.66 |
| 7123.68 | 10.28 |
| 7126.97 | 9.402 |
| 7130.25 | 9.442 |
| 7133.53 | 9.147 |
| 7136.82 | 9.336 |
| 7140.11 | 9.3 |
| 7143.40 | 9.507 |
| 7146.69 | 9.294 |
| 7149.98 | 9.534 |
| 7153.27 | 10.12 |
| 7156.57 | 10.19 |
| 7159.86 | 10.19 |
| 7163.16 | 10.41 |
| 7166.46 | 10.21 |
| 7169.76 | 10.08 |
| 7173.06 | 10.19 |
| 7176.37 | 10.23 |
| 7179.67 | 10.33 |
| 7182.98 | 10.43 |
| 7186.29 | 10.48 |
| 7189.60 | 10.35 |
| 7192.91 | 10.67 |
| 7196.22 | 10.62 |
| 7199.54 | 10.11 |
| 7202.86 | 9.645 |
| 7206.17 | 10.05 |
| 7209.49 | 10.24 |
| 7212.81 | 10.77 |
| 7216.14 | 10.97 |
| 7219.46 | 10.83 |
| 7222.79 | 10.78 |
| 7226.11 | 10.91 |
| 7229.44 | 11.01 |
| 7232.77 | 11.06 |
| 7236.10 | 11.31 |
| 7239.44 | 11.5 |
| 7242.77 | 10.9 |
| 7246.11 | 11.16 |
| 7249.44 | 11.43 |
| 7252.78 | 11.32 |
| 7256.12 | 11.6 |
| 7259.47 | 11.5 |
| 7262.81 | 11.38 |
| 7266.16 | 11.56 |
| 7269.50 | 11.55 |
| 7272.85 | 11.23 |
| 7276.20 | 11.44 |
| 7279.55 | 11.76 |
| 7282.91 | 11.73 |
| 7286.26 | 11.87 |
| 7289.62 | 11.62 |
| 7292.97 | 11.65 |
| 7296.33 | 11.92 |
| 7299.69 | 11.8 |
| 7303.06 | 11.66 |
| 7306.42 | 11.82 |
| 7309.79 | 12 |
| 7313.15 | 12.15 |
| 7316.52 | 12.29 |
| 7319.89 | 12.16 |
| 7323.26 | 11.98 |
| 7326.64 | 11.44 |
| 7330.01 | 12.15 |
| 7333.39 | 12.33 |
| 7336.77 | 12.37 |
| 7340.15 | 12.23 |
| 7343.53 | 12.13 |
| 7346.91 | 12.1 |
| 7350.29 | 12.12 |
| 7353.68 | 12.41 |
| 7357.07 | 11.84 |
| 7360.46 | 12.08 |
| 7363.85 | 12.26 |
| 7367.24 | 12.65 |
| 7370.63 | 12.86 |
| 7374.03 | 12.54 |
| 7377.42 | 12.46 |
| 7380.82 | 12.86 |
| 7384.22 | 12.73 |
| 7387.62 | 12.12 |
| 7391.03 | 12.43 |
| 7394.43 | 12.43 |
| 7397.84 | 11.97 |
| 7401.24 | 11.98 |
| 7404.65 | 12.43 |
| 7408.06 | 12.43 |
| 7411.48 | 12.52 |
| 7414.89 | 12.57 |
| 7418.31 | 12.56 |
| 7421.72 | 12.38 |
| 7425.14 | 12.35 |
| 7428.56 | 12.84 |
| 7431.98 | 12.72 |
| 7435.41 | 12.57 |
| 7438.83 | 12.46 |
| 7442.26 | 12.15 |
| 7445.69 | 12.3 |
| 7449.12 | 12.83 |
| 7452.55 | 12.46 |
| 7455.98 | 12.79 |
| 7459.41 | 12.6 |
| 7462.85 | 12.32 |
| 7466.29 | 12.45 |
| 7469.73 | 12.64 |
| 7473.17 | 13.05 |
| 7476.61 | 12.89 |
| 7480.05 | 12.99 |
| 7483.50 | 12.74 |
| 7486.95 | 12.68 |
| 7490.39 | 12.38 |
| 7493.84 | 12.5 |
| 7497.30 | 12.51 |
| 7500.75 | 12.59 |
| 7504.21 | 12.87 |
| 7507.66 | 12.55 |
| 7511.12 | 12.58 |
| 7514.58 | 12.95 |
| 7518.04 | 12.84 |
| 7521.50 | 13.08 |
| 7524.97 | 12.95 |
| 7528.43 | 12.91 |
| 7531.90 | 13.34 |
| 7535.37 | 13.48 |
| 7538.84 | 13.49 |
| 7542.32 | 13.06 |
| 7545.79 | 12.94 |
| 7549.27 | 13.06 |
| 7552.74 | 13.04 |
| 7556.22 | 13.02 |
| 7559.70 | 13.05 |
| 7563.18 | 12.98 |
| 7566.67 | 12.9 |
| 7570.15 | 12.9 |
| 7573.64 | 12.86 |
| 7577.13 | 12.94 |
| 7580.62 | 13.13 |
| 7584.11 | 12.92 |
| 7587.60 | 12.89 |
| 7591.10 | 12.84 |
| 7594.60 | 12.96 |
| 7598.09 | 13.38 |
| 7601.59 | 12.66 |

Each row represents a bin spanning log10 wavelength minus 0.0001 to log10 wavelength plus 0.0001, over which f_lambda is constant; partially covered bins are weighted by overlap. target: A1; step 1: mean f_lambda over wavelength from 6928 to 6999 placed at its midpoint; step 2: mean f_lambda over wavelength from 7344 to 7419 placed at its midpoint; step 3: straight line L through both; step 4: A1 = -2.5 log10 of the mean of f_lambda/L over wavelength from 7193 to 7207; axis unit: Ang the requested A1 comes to 0.14 mag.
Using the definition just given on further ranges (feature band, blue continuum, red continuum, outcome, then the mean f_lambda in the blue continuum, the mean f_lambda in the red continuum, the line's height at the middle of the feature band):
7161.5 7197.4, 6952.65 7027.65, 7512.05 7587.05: 0.12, 10.8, 13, 11.5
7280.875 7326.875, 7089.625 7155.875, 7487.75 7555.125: -0.06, 9.91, 12.9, 11.3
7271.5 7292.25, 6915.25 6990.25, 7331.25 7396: 0.03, 10.3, 12.4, 12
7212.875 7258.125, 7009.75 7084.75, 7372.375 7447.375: 0.07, 11.2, 12.4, 11.8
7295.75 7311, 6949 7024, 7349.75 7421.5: 0.02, 10.8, 12.4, 12.1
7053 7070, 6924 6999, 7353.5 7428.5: 0.04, 10.5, 12.4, 10.9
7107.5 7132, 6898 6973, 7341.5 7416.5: 0.08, 9.94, 12.4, 10.9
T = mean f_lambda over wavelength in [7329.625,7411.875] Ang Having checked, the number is 12.3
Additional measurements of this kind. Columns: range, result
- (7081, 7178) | 10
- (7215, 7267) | 11.2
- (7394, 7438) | 12.4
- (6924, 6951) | 10.2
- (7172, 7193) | 10.4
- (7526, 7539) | 13.3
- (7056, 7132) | 10.4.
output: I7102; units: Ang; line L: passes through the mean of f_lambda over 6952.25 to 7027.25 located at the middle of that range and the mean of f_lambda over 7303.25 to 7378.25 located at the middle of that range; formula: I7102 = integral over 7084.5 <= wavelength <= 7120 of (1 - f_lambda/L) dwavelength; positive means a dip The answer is 3.01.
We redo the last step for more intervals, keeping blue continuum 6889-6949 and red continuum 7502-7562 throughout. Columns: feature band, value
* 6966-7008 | -3.48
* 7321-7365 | -0.64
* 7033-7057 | -3.13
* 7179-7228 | 2.89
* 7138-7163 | 2.48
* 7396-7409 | 0.09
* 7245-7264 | 0.04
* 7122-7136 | 1.52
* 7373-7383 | -0.41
